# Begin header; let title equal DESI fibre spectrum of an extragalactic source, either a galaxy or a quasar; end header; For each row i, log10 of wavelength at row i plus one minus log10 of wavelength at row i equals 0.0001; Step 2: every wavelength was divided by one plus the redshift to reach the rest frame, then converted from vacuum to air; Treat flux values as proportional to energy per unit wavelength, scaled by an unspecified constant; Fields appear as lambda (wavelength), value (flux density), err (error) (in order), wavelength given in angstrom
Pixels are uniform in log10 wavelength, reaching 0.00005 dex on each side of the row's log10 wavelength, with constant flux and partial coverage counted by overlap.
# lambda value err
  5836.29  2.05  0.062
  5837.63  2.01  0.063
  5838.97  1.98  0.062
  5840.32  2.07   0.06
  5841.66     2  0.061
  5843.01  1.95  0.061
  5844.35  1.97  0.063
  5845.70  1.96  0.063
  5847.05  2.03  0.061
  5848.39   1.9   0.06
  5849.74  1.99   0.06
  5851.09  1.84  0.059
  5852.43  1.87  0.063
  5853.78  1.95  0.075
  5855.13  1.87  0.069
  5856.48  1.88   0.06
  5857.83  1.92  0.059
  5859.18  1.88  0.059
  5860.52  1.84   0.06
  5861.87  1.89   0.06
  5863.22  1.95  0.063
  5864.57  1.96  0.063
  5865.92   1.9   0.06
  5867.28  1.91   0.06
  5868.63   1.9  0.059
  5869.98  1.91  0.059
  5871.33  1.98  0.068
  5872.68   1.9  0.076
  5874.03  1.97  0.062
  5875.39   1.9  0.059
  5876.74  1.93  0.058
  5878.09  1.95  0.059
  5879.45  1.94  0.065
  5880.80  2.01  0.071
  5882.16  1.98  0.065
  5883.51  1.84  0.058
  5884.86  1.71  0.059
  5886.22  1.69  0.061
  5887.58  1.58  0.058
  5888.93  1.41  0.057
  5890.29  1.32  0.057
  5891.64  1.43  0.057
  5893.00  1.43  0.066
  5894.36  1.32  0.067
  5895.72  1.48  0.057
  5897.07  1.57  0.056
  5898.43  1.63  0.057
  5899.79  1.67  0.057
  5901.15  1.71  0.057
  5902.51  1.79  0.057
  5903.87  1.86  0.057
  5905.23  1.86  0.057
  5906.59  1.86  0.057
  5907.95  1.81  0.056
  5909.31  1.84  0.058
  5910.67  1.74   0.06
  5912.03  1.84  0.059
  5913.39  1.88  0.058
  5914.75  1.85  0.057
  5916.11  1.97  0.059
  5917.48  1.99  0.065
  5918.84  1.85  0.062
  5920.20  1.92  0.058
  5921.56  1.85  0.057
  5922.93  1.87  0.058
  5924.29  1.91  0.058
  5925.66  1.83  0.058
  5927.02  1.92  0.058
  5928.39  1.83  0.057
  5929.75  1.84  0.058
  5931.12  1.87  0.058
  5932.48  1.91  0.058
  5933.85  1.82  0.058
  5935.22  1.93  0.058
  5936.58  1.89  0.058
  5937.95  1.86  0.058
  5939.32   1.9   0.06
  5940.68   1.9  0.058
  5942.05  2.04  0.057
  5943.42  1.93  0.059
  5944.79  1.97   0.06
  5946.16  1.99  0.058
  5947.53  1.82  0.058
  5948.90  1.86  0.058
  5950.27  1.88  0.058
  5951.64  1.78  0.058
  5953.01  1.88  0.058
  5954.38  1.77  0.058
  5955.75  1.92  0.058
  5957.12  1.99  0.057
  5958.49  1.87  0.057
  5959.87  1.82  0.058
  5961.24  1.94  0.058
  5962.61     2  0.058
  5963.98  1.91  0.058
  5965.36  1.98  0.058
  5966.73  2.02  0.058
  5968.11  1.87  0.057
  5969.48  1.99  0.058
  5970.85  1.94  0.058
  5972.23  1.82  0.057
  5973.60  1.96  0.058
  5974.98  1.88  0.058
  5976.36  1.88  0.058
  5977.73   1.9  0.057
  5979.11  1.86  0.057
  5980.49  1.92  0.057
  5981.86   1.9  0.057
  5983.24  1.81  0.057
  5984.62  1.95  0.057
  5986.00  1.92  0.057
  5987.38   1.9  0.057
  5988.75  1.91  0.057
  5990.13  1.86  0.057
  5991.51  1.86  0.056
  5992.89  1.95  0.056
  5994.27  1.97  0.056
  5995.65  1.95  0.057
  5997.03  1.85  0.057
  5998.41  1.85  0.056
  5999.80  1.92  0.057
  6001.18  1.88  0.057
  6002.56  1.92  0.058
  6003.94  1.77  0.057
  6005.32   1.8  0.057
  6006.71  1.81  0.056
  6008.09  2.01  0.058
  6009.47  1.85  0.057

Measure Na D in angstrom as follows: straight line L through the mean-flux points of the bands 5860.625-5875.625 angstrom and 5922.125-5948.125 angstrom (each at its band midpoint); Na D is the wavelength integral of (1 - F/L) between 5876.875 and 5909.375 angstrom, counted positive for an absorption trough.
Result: 3.7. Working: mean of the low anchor 1.92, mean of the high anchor 1.9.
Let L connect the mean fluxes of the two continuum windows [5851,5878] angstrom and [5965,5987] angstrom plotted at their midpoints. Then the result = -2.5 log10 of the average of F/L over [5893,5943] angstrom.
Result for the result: 0.05 mag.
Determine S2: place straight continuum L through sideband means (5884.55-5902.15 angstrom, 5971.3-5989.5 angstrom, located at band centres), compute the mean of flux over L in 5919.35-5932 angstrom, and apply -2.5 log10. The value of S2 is -0.13 mag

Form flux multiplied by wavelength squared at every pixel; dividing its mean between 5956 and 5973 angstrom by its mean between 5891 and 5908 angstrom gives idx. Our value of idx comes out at 1.20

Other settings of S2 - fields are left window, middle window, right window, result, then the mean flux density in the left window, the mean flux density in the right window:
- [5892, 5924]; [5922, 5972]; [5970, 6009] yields -0.04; 1.76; 1.89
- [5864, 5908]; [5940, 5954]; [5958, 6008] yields -0.03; 1.76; 1.9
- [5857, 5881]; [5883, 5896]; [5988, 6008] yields 0.25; 1.92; 1.88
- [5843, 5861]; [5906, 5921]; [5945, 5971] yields 0.02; 1.92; 1.91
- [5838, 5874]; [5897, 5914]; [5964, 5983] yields 0.08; 1.93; 1.91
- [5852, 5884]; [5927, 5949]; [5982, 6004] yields 0.00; 1.92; 1.9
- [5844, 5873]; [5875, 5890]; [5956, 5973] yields 0.07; 1.92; 1.93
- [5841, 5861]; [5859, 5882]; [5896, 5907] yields -0.04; 1.92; 1.73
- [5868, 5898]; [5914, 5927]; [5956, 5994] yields -0.05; 1.73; 1.91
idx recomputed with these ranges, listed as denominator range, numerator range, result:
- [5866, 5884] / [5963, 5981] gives 1.03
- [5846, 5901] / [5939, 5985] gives 1.09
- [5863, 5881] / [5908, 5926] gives 0.98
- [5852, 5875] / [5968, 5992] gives 1.03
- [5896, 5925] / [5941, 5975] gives 1.07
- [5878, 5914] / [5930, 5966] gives 1.13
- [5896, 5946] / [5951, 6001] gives 1.05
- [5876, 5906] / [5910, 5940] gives 1.12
